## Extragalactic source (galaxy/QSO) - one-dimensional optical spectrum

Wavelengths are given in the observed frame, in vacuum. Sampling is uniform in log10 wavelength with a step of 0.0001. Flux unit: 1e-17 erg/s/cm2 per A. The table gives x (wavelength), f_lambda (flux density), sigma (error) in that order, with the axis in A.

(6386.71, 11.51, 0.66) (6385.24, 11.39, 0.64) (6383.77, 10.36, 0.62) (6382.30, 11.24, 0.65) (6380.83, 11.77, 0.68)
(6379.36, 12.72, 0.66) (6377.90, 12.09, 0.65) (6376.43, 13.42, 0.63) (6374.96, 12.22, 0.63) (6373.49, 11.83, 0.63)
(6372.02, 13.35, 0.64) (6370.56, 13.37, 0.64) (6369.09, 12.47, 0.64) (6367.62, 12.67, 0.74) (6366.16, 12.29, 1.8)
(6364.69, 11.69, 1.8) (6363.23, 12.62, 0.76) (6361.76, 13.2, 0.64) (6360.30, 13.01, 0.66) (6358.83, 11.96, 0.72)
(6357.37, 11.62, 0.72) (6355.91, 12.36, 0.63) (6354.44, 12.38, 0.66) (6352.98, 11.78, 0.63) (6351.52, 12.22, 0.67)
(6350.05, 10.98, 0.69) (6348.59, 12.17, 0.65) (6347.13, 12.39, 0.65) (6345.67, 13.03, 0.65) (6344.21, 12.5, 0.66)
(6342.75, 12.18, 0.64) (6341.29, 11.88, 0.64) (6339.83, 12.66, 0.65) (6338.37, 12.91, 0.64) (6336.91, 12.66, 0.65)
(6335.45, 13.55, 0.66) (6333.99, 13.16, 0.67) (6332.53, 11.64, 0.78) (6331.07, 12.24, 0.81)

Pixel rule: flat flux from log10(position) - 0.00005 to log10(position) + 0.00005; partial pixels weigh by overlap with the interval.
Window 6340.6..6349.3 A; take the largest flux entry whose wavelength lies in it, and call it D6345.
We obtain 13.03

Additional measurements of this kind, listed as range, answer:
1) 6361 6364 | 13.2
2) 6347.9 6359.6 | 12.38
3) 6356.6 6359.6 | 11.96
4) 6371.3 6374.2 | 13.35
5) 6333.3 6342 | 13.55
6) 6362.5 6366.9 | 12.62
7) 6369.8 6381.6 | 13.42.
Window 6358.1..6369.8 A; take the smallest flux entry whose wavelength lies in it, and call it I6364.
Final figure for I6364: 11.69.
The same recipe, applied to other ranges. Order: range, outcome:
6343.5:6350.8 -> 10.98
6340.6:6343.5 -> 11.88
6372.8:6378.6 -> 11.83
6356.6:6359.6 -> 11.62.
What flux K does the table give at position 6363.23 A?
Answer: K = 12.62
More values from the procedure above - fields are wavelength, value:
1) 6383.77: 10.36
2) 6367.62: 12.67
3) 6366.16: 12.29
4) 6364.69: 11.69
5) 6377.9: 12.09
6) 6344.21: 12.5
